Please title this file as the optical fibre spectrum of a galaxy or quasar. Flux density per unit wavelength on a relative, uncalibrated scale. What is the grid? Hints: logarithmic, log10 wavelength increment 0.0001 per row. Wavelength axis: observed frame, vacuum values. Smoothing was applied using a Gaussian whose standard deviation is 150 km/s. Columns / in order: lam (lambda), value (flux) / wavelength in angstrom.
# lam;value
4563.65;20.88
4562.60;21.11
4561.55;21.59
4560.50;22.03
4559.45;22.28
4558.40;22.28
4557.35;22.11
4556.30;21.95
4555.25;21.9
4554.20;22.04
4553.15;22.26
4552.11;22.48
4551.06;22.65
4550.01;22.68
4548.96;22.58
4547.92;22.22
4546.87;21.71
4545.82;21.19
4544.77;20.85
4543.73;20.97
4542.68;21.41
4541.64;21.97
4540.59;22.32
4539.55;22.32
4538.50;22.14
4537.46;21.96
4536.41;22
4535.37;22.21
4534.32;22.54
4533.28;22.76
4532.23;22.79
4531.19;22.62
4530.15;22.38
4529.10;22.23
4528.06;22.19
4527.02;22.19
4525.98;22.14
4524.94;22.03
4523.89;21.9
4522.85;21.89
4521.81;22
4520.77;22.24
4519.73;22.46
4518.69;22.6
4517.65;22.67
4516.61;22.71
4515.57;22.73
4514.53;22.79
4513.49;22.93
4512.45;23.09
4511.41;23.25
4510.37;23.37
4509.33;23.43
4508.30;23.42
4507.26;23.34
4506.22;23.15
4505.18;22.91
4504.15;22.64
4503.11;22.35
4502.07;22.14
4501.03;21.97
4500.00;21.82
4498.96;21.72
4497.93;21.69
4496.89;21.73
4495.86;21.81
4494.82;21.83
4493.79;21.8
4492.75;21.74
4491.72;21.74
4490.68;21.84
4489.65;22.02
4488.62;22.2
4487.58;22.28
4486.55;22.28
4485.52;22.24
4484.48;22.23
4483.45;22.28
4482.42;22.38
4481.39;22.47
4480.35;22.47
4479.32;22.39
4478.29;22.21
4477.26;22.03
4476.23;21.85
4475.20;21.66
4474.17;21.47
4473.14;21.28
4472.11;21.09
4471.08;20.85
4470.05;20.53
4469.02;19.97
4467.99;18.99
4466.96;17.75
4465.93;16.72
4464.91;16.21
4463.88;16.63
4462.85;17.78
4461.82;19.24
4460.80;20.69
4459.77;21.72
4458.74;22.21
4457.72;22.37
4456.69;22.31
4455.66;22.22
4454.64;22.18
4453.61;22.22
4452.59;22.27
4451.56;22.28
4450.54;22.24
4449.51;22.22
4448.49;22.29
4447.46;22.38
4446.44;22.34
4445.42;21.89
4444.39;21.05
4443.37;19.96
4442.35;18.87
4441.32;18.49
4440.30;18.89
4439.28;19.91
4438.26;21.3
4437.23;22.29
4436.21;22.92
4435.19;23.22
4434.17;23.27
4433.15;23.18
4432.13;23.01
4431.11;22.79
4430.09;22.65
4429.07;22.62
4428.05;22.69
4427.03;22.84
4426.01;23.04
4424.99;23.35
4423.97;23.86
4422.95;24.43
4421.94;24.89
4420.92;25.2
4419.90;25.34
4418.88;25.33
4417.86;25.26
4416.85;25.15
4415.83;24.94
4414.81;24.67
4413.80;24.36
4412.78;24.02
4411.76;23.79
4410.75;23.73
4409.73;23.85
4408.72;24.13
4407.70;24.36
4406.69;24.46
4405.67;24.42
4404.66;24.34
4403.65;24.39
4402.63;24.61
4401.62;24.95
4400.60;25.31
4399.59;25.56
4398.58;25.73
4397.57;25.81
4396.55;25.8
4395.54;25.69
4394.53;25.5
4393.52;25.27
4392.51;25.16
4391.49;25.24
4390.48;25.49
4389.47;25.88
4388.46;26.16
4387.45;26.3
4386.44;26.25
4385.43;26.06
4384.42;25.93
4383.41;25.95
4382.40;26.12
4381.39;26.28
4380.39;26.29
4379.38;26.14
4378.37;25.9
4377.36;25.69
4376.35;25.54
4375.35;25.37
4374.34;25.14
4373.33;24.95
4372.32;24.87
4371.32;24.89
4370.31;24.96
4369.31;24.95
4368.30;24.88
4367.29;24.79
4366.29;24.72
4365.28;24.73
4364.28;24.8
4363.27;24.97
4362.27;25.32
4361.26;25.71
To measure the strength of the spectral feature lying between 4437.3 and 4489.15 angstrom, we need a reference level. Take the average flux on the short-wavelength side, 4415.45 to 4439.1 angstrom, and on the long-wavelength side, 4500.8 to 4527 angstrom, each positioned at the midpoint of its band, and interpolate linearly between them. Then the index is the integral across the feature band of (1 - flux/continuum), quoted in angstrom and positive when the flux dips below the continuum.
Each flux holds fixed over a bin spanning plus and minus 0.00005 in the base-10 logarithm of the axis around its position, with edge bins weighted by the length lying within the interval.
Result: 4.8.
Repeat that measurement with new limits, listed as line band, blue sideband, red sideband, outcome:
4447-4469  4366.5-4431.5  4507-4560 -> 3.0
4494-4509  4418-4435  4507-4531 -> 0.3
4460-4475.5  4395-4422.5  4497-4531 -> 2.7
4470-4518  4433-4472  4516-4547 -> -1.7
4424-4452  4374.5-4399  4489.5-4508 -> 2.5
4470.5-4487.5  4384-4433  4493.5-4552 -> 0.9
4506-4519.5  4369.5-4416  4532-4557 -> -0.2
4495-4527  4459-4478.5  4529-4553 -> -1.9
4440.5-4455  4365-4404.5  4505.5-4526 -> 1.6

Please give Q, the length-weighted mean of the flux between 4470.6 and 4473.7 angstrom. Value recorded 21.1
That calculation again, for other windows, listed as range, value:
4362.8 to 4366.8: 24.8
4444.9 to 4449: 22.2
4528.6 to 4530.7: 22.3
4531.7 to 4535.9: 22.6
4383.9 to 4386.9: 26.1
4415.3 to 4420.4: 25.2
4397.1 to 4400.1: 25.8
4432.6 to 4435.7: 23.2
